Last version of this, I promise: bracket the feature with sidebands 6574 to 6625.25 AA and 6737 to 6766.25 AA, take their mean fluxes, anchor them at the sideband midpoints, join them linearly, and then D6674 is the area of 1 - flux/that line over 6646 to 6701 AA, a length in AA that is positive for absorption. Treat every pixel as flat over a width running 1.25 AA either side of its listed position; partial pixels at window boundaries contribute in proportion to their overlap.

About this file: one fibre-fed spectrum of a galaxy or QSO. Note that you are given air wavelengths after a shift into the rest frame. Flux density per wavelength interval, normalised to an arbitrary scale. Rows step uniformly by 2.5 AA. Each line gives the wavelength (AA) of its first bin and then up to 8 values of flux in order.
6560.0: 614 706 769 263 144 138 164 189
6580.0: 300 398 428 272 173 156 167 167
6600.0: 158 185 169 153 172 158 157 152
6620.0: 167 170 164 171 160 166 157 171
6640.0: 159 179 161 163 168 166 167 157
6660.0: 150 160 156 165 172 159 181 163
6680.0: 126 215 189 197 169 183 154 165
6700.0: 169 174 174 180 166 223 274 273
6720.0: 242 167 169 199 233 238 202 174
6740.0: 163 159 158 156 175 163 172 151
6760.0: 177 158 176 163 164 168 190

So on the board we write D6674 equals 4.7 AA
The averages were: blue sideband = 202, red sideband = 165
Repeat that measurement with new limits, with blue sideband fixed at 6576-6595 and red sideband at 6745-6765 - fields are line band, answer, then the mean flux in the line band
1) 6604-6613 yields 3.2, 163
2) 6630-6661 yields 8.9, 164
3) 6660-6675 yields 3.7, 163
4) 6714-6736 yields -4.7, 222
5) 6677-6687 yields 1.5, 176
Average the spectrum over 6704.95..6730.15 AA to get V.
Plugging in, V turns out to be 210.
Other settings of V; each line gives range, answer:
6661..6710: 171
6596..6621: 164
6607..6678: 164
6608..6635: 163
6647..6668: 161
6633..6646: 166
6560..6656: 222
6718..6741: 201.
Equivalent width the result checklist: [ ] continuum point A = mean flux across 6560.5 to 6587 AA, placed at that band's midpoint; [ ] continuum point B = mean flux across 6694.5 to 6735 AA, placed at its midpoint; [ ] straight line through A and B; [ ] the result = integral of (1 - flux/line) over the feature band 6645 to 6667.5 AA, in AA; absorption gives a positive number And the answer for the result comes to 8.8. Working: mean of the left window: 355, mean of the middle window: 161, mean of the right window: 201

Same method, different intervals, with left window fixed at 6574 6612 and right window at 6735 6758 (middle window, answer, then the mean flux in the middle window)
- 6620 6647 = 4.92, 166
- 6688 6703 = 1.02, 170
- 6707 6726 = -4.09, 214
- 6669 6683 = 1.63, 167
